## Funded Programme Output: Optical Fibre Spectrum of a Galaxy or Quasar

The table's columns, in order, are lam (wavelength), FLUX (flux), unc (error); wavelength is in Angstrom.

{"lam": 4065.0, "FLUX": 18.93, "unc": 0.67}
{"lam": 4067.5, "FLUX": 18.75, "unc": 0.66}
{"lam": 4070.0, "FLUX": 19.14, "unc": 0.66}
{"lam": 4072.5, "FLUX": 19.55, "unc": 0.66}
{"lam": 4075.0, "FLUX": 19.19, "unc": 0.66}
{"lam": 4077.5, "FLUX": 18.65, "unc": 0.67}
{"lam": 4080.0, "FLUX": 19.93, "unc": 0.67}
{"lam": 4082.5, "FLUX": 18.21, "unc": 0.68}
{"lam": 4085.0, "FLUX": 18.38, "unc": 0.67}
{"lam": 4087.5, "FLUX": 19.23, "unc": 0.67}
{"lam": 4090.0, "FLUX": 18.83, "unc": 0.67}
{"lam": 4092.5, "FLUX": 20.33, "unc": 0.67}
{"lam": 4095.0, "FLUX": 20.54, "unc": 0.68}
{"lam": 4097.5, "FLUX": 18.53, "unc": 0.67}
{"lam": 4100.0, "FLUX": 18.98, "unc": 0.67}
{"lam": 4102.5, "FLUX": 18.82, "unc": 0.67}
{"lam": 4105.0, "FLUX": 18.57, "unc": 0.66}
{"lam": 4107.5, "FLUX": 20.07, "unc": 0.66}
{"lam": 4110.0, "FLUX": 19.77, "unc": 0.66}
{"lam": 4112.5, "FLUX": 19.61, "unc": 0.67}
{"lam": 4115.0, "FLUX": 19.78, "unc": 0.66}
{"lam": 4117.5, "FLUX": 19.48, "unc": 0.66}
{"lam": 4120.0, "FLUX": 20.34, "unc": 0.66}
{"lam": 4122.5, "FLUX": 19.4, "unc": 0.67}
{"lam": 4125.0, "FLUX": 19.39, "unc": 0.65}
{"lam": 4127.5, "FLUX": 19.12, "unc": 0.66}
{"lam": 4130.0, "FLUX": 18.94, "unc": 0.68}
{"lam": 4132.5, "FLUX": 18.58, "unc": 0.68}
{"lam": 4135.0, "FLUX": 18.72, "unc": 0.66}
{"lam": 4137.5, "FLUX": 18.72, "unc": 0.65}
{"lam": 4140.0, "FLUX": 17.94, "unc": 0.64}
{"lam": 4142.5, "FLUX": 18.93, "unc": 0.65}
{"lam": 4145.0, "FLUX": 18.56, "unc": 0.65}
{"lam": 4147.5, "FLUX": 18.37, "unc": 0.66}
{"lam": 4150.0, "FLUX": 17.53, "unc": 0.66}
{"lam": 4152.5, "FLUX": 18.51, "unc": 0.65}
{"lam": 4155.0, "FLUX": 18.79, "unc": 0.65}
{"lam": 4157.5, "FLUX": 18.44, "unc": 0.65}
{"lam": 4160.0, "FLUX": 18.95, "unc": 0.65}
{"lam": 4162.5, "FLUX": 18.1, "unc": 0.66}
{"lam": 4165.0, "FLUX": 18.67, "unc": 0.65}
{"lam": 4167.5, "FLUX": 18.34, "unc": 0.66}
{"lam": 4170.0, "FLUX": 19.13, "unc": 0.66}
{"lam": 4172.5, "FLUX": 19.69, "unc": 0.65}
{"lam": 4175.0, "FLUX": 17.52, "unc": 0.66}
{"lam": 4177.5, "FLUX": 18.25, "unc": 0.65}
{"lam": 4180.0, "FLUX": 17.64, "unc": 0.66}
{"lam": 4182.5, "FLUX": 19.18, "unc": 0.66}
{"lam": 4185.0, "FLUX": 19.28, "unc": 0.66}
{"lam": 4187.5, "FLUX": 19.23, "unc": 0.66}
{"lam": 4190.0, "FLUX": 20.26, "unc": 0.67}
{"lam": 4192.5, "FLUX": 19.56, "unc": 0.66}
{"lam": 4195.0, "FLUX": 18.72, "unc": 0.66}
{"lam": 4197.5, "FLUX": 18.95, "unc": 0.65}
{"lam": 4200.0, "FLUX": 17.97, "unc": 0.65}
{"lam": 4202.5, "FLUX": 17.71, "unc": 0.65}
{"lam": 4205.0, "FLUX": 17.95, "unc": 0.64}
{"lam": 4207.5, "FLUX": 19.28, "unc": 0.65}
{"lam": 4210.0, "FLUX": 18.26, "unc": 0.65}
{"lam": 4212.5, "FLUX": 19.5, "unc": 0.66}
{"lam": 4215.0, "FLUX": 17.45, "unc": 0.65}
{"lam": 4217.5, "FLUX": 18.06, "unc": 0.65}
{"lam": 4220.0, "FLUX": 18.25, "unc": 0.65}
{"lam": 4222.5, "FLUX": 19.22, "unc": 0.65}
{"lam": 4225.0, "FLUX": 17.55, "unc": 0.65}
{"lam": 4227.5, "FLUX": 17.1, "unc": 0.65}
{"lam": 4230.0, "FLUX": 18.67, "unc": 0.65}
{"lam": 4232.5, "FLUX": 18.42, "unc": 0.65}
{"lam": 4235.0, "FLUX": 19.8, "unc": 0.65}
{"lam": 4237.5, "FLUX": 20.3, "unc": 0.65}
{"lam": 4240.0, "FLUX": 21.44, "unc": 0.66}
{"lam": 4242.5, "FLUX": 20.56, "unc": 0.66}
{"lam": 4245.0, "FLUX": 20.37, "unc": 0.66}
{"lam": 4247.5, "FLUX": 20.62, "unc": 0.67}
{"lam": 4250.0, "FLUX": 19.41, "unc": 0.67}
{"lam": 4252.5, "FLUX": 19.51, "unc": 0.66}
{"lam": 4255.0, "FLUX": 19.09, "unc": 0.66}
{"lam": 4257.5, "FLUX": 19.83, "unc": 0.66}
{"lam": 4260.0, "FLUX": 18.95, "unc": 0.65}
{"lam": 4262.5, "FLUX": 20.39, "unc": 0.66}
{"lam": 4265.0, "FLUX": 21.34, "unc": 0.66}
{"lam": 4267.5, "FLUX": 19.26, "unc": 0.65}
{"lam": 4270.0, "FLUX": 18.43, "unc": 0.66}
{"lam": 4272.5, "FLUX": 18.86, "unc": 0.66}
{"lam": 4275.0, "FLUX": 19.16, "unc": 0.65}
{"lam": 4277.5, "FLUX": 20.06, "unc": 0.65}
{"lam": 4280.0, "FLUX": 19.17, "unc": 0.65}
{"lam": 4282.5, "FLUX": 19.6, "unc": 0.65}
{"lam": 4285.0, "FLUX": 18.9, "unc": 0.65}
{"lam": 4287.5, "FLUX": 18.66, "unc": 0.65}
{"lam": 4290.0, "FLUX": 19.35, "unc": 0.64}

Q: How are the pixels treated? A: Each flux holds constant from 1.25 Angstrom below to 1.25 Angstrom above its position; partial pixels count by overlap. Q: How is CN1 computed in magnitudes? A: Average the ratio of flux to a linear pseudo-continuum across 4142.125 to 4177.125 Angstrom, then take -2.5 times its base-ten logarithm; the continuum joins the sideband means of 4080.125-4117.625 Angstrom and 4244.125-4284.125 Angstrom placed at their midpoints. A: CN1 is 0.05 mag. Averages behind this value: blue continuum 19.3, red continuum 19.6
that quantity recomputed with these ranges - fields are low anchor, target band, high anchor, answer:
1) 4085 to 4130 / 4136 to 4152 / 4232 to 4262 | 0.07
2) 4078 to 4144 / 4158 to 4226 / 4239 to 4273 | 0.05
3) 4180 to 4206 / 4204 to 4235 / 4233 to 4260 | 0.06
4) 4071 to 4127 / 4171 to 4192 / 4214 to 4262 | 0.02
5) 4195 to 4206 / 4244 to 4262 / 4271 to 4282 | -0.04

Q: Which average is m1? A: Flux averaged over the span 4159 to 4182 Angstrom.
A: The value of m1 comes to 18.5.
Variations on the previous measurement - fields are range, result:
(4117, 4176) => 18.8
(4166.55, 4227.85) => 18.6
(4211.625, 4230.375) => 18.2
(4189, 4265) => 19.1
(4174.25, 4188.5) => 18.5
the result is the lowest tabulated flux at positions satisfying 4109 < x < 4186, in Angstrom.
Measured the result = 17.52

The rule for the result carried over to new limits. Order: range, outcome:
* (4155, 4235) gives 17.1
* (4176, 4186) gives 17.64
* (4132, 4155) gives 17.53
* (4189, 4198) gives 18.72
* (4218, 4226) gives 17.55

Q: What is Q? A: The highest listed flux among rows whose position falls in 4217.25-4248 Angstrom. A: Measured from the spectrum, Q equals 21.44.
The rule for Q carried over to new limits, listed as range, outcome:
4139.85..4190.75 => 20.26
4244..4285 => 21.34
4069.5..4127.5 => 20.54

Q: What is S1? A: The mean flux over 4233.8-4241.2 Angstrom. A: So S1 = 20.5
